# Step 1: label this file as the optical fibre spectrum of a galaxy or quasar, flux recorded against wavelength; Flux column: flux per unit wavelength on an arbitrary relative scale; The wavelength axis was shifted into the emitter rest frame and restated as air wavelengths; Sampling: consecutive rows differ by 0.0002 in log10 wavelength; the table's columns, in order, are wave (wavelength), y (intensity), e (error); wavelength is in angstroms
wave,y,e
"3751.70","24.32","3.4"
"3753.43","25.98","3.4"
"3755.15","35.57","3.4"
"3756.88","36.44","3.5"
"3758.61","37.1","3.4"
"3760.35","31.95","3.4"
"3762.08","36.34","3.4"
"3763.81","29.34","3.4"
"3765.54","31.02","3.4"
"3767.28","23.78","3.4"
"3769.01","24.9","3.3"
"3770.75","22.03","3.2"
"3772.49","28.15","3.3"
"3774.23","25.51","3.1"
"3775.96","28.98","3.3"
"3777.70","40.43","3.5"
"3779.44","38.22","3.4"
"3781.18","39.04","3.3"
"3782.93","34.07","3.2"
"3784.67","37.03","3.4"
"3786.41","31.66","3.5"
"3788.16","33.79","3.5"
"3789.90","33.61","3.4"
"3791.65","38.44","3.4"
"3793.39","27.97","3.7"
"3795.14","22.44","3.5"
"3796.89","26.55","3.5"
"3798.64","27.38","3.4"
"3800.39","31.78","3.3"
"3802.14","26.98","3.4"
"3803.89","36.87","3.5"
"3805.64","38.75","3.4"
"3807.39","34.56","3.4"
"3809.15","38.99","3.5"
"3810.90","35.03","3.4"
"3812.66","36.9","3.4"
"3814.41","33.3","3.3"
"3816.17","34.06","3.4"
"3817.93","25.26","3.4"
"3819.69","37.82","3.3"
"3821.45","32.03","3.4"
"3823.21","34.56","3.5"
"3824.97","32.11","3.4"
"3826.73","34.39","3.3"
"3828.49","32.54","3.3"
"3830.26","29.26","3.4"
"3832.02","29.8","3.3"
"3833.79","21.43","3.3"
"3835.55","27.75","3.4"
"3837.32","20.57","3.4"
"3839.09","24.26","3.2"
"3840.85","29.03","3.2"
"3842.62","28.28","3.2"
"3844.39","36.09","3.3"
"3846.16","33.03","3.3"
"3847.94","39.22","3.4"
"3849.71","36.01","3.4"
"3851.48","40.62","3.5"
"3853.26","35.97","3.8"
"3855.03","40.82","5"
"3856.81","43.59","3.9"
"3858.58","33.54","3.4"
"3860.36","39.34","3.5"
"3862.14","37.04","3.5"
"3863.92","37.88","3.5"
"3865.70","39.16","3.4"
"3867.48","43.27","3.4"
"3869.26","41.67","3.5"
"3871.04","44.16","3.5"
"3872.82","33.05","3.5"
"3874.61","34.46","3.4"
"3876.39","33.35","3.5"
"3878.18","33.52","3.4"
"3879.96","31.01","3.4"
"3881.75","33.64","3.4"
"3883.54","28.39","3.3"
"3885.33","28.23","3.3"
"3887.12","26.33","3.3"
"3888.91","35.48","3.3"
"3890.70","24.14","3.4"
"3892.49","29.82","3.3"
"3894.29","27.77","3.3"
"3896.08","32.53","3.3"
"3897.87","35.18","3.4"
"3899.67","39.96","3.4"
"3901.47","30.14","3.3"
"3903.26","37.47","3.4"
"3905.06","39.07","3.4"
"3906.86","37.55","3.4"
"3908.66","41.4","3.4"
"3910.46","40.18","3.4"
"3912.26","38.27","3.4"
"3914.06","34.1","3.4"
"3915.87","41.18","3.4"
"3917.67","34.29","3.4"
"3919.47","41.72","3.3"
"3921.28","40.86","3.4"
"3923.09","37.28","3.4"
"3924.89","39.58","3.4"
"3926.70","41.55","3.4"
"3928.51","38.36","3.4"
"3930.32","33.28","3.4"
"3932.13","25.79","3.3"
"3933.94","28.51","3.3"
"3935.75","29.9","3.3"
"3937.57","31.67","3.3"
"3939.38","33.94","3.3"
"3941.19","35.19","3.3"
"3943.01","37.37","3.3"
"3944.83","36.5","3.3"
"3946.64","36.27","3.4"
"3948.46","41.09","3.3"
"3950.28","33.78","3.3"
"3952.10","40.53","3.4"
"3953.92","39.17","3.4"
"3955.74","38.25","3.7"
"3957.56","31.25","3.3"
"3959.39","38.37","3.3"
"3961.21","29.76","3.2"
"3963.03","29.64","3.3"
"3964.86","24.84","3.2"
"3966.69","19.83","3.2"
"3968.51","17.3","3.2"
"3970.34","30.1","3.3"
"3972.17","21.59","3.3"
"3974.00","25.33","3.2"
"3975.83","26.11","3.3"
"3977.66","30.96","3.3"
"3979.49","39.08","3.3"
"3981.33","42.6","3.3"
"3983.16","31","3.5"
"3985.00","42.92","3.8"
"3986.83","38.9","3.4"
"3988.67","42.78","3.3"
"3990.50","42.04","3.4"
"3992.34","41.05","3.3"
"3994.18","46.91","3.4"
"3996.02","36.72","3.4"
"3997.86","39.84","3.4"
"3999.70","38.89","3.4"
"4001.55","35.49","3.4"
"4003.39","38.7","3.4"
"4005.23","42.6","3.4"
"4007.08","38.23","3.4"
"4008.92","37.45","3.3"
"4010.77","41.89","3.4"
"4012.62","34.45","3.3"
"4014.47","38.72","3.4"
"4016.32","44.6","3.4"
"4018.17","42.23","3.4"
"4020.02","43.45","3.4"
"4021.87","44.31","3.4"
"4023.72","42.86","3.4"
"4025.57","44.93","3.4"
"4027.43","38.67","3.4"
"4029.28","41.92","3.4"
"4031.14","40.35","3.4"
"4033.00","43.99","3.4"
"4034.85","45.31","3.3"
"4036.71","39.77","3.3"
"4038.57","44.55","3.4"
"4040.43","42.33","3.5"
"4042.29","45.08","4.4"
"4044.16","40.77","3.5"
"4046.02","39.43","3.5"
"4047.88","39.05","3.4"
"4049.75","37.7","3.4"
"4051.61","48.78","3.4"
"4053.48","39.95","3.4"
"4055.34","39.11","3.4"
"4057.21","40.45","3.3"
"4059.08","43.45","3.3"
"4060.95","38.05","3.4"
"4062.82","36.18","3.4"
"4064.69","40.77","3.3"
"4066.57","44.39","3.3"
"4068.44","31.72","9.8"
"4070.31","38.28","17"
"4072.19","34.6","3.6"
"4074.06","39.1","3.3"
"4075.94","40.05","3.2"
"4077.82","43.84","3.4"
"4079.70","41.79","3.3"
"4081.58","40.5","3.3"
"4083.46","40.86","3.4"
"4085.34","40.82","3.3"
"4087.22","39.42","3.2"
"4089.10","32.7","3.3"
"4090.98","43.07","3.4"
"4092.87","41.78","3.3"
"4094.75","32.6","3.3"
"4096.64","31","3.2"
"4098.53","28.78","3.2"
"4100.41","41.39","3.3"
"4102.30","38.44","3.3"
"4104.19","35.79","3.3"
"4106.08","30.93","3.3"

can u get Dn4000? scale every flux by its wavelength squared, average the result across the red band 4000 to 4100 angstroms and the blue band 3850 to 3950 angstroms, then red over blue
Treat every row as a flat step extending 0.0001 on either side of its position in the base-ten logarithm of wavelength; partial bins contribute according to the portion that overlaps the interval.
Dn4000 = 1.21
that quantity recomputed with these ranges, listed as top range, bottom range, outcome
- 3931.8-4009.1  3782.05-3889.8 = 1.11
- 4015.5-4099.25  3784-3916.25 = 1.32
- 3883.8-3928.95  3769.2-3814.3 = 1.16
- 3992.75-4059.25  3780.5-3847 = 1.45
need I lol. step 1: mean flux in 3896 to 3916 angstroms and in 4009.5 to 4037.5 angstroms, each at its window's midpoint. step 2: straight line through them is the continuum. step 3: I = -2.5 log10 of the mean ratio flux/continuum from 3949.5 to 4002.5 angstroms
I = 0.166 mag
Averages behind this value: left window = 37.3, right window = 41.8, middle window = 34.3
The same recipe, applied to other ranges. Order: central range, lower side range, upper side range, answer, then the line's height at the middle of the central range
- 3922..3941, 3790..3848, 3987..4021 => 0.082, 36.8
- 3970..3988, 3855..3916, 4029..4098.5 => 0.145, 37.8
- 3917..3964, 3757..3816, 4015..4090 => 0.052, 37.3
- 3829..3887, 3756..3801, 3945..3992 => -0.051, 32.3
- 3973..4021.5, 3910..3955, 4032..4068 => 0.016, 39.1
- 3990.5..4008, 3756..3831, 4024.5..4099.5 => -0.050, 38.1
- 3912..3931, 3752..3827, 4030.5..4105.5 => -0.074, 35.7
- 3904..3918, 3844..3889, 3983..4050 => -0.024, 37.5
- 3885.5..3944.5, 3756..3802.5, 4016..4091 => 0.035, 36.1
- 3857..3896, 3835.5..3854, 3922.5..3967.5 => -0.050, 32.7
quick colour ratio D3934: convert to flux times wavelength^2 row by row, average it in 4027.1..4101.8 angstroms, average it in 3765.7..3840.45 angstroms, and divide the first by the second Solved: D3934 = 1.45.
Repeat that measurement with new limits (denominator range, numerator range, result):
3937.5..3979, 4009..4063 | 1.36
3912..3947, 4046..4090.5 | 1.19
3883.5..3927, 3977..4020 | 1.17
